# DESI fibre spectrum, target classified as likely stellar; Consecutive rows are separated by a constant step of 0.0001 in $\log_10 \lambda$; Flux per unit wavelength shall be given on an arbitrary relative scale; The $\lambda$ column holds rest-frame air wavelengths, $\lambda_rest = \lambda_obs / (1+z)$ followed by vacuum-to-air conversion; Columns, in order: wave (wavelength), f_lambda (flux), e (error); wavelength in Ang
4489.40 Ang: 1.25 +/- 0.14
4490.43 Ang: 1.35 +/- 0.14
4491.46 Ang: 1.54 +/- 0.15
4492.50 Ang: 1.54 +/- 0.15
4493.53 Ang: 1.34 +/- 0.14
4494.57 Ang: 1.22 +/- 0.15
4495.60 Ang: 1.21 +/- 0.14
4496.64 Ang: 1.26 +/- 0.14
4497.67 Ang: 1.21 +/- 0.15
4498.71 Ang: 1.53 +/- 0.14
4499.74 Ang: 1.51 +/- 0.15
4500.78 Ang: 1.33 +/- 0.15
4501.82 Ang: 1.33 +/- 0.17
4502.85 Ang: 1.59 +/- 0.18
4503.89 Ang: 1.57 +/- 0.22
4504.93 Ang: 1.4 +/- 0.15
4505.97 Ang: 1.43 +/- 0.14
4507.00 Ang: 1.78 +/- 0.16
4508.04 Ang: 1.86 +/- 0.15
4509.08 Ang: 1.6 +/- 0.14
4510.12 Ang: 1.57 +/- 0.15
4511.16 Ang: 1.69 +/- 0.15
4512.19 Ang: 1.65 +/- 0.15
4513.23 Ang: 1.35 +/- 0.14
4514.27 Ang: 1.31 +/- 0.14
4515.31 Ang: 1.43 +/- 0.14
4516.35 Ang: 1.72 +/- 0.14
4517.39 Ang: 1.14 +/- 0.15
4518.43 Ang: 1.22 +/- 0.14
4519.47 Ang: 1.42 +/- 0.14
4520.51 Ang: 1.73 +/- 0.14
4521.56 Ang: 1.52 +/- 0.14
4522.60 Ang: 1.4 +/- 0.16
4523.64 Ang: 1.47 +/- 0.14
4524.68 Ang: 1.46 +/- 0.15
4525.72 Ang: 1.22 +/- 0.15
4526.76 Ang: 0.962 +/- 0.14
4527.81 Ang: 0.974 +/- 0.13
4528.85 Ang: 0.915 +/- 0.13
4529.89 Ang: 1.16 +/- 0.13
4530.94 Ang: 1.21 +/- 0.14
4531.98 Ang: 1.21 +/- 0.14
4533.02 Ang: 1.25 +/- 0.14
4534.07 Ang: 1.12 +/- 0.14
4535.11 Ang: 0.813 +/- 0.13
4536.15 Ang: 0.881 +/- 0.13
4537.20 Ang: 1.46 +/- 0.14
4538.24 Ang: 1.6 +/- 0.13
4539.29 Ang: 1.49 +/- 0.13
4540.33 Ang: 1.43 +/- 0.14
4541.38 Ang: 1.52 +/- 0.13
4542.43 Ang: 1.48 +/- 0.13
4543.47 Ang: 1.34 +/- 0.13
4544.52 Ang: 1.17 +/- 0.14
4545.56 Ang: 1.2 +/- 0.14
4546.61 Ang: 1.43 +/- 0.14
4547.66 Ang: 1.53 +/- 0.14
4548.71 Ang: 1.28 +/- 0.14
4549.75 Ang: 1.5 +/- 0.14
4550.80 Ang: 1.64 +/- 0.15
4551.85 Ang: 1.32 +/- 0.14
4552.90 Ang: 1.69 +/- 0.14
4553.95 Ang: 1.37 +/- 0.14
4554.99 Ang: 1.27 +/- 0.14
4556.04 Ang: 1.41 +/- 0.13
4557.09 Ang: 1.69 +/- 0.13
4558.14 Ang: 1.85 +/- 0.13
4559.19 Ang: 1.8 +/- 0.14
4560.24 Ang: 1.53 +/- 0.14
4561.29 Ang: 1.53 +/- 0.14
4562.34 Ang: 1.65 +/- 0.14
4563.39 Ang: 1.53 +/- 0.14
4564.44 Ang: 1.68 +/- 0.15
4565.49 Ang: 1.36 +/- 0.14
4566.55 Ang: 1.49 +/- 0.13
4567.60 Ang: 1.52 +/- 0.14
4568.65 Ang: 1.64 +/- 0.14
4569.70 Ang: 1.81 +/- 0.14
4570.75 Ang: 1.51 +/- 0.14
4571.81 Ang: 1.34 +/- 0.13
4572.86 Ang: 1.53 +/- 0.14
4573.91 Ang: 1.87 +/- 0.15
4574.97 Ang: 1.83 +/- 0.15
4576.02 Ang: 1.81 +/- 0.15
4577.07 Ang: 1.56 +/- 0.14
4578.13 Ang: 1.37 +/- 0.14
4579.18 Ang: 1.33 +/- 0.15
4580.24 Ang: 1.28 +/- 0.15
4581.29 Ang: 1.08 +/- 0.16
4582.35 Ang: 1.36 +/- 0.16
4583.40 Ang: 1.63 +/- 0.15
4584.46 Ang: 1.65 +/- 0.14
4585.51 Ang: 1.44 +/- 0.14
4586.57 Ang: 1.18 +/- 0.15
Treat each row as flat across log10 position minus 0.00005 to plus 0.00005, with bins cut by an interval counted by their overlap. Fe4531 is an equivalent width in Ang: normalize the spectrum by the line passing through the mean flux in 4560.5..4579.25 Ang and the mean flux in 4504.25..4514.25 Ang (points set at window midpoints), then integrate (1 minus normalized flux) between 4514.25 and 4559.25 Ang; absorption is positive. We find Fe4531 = 6.25 Ang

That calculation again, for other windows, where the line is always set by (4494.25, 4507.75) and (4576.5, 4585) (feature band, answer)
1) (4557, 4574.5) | -2.4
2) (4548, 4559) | -0.8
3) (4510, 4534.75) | 1.6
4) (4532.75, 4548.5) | 1.1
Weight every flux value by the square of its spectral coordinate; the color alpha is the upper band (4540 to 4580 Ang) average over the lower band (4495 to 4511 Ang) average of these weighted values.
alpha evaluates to 1.1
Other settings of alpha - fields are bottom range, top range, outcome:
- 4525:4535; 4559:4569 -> 1.43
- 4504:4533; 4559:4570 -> 1.16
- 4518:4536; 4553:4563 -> 1.30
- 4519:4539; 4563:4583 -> 1.24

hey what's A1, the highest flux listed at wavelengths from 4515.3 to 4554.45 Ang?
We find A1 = 1.73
